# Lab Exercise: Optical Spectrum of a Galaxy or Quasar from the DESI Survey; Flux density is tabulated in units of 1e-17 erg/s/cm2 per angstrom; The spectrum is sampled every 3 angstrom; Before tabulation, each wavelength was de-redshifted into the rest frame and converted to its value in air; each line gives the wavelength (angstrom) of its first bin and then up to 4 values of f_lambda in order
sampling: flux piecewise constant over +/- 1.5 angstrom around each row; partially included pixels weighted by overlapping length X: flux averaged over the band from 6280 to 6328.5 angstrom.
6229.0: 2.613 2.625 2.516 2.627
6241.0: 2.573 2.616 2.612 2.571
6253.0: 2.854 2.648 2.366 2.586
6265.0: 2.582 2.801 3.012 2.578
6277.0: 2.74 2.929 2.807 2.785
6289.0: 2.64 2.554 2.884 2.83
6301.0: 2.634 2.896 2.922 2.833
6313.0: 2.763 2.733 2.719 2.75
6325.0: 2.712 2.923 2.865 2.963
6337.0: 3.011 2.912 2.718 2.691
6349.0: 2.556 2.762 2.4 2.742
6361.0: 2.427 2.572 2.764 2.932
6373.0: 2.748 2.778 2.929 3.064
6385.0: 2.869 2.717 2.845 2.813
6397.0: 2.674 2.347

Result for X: 2.78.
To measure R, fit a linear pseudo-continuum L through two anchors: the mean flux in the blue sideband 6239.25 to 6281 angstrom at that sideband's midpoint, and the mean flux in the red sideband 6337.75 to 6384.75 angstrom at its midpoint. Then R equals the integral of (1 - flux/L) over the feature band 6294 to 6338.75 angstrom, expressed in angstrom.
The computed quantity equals -2.0 angstrom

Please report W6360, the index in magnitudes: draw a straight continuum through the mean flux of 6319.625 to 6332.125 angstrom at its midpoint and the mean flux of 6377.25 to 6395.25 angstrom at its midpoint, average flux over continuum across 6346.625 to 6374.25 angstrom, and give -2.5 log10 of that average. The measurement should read 0.07 mag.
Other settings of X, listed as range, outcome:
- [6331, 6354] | 2.8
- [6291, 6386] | 2.78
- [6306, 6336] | 2.82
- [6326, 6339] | 2.93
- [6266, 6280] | 2.79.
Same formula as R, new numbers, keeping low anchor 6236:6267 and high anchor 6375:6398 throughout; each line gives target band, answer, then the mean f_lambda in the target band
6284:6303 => -0.4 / 2.73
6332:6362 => 0.5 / 2.73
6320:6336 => -0.6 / 2.84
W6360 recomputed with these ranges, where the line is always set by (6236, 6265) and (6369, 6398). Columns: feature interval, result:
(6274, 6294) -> -0.029 mag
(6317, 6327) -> -0.003 mag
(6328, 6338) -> -0.073 mag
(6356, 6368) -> 0.076 mag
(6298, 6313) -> -0.046 mag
